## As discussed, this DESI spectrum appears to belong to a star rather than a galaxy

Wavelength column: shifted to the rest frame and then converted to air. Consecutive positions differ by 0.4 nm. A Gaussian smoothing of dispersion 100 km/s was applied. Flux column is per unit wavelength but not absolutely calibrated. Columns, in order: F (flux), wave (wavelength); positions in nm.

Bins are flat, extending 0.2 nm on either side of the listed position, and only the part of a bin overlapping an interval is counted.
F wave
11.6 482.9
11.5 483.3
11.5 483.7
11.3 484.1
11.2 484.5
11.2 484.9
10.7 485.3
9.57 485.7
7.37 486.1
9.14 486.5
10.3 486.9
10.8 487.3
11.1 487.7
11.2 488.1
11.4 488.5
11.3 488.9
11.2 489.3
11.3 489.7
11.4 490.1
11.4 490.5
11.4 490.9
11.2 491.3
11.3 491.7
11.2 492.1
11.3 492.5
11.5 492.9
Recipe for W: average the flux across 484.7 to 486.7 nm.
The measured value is 9.6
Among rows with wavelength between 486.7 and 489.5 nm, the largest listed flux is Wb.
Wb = 11.4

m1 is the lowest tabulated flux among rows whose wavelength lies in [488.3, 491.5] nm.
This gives 11.2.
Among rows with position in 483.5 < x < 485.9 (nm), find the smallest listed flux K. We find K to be 9.57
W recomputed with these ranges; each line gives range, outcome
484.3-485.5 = 11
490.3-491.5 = 11.3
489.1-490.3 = 11.3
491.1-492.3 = 11.2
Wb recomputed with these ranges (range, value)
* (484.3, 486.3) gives 11.2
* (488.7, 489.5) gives 11.3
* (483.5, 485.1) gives 11.5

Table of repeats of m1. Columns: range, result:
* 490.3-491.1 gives 11.4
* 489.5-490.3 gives 11.3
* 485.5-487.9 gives 7.37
